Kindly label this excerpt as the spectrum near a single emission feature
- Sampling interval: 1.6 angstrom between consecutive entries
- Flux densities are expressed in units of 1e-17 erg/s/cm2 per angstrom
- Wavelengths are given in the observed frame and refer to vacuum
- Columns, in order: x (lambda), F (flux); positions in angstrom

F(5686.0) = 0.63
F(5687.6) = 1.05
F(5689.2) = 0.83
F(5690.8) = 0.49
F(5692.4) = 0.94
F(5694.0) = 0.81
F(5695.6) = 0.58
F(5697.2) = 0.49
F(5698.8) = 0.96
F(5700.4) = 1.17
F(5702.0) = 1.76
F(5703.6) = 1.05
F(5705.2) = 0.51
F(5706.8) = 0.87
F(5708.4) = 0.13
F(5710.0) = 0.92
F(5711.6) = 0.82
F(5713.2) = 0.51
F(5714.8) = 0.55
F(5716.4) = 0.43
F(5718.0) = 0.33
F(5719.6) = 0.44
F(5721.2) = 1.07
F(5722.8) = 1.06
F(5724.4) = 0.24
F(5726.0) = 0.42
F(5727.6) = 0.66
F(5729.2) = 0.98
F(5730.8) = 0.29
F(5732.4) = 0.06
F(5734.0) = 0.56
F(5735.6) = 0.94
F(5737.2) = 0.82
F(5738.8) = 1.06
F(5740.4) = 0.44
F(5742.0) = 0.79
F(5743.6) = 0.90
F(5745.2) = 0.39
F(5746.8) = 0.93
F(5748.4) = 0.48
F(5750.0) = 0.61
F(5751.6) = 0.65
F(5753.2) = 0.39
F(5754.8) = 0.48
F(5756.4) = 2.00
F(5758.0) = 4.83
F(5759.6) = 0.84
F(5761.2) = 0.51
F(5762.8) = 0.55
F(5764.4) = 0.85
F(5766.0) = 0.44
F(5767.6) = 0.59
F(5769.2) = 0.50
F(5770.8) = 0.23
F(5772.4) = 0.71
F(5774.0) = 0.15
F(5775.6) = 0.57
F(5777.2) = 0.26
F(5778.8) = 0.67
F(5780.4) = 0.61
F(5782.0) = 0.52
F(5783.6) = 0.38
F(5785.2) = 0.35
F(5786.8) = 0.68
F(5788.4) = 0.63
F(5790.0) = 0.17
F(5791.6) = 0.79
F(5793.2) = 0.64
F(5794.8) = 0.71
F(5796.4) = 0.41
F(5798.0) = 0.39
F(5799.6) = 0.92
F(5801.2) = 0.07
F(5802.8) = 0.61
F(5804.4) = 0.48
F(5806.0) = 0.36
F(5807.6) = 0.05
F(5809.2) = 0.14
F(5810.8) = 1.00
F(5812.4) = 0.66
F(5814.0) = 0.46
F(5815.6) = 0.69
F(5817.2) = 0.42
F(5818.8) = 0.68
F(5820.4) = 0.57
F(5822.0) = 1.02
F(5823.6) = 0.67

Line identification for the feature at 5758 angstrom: [O III]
